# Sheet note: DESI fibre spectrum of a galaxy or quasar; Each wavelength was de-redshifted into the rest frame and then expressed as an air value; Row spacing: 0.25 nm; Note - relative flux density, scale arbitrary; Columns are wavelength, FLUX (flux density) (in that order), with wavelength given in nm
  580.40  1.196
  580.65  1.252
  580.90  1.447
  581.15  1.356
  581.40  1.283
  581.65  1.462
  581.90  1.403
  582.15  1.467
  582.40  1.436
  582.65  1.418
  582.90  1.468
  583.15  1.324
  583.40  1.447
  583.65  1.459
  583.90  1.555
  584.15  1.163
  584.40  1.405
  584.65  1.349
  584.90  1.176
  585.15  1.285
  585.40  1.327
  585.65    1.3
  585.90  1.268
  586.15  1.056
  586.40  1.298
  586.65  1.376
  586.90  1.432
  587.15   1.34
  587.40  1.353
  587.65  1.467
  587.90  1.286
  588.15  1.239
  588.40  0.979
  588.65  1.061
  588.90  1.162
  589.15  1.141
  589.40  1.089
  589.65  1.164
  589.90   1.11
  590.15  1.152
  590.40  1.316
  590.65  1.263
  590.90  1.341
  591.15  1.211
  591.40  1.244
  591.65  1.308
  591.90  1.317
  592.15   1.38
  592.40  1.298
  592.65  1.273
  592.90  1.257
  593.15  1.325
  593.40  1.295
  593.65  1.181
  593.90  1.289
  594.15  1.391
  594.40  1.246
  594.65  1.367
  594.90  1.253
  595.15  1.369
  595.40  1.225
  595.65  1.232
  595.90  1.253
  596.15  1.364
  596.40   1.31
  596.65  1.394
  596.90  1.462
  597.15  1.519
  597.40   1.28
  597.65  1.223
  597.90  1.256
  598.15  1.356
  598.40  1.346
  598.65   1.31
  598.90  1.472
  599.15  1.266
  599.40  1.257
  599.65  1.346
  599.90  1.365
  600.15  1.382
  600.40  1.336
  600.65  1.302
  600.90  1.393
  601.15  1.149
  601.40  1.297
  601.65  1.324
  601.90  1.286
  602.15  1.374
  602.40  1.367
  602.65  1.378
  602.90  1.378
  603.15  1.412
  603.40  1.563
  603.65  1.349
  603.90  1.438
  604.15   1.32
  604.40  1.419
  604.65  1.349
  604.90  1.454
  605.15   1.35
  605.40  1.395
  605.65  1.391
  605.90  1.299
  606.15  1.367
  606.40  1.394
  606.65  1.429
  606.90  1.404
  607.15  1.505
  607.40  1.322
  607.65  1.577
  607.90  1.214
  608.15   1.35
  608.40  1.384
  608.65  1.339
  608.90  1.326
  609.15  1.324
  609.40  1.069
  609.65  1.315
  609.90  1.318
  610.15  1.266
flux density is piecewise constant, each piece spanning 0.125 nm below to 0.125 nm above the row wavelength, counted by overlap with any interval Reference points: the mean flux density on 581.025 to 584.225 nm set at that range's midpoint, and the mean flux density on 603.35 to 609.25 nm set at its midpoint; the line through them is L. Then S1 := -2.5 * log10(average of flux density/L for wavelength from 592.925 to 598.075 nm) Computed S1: 0.07 mag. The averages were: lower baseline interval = 1.41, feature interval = 1.31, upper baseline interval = 1.38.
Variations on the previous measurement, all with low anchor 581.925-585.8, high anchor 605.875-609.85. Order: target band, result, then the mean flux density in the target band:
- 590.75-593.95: 0.065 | 1.29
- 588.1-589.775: 0.223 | 1.11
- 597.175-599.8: 0.032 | 1.32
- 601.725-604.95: -0.026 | 1.39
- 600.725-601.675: 0.057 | 1.29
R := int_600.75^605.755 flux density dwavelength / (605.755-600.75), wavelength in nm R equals 1.37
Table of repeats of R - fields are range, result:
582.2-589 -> 1.31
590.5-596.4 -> 1.29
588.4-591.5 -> 1.18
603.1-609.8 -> 1.37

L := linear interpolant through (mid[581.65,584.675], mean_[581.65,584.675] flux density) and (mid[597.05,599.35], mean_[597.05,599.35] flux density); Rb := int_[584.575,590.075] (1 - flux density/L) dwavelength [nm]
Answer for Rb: 0.605 nm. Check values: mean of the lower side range 1.41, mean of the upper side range 1.33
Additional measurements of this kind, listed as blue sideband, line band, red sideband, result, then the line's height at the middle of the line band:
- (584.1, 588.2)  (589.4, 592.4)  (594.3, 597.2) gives 0.15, 1.32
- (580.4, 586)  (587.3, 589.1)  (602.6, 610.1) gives 0.20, 1.36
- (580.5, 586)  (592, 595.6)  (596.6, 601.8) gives 0.13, 1.34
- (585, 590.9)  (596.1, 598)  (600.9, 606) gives -0.06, 1.31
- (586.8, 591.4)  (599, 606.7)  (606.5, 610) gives -0.26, 1.31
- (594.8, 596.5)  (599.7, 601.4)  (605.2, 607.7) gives 0.02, 1.34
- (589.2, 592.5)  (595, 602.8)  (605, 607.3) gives -0.04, 1.32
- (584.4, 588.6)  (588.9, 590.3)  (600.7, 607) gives 0.17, 1.3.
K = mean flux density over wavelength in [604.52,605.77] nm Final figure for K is 1.39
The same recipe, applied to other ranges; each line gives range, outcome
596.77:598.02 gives 1.35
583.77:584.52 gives 1.37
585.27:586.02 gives 1.3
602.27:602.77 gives 1.37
